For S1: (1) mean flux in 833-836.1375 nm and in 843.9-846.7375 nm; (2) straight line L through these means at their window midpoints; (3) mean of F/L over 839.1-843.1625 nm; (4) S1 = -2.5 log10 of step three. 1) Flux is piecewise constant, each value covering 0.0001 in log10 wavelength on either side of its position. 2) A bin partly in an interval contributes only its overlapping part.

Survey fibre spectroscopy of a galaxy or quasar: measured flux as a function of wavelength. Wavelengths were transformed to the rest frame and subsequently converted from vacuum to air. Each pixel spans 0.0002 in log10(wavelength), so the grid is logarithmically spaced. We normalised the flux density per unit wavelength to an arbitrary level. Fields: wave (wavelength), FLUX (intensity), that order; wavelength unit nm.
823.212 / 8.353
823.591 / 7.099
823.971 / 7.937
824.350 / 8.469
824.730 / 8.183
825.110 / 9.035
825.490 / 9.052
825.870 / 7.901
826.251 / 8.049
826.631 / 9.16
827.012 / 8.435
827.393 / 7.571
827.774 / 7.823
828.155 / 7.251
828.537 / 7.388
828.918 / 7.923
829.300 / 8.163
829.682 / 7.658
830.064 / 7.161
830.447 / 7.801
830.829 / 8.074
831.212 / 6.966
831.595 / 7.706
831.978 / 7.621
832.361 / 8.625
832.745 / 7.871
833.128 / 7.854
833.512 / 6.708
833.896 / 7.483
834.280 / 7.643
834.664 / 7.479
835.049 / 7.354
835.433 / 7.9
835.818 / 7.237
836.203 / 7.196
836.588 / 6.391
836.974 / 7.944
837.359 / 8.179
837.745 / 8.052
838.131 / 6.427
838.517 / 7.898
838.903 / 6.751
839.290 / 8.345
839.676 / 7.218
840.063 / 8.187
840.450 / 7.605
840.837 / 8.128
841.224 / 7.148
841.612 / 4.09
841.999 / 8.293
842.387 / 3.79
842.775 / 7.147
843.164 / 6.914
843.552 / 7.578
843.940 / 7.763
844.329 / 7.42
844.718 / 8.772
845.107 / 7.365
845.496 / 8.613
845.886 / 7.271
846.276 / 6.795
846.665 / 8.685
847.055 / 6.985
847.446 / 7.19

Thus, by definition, 0.10 mag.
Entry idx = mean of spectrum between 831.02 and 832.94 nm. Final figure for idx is 7.76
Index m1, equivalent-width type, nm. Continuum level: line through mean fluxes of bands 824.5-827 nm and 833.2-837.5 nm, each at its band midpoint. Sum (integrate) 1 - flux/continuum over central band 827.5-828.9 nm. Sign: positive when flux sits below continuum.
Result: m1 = 0.121 nm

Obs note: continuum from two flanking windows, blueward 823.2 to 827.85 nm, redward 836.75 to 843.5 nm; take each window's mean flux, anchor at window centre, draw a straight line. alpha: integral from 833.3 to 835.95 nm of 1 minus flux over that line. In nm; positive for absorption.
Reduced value 0.06 nm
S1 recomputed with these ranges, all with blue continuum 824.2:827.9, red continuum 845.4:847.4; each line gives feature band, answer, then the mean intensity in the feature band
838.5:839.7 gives 0.045 mag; 7.55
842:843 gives 0.267 mag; 6.05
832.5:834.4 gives 0.077 mag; 7.54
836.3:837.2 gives 0.107 mag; 7.21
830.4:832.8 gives 0.048 mag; 7.81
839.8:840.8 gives -0.009 mag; 7.88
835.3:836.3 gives 0.078 mag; 7.44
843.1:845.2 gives -0.004 mag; 7.7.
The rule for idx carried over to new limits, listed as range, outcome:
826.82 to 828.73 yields 7.7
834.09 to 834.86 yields 7.56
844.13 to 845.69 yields 8.04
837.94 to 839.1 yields 7.03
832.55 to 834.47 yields 7.51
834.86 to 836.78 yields 7.22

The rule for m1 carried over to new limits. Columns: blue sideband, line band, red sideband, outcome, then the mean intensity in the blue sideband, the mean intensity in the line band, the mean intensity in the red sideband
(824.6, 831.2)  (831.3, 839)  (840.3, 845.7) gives 0.096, 8.01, 7.52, 7.19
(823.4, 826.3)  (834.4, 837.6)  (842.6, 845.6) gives 0.174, 8.22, 7.47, 7.67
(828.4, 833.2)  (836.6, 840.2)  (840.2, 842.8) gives -0.344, 7.76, 7.59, 6.6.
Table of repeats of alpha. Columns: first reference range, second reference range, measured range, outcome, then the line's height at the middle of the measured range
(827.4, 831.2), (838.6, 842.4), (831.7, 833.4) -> -0.09 nm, 7.5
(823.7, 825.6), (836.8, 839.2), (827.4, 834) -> 0.33 nm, 8.05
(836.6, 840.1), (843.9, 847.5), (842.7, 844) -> 0.06 nm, 7.66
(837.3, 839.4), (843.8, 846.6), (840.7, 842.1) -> 0.16 nm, 7.64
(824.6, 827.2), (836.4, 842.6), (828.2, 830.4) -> 0.15 nm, 8.2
